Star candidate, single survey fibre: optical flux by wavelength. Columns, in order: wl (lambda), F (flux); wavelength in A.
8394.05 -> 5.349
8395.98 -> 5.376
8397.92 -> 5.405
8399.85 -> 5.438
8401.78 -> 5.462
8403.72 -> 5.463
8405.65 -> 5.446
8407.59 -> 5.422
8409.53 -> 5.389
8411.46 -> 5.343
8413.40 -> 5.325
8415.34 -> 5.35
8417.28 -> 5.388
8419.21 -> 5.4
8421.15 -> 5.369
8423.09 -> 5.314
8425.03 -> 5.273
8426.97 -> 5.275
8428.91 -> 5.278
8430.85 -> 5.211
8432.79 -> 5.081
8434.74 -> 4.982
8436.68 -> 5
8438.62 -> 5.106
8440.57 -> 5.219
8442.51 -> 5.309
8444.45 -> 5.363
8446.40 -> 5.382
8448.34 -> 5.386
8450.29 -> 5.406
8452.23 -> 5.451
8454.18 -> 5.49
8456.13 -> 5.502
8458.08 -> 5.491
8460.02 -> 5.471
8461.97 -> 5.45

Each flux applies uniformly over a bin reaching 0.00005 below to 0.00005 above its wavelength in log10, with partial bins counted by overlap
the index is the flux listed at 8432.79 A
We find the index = 5.081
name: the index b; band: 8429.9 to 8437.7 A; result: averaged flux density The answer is 5.07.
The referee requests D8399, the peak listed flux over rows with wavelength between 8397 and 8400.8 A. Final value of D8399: 5.438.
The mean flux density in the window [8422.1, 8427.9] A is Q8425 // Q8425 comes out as 5.29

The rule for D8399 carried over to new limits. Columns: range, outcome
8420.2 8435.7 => 5.369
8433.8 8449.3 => 5.386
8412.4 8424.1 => 5.4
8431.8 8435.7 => 5.081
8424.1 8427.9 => 5.275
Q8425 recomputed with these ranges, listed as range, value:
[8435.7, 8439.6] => 5.05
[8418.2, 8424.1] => 5.37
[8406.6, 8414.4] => 5.36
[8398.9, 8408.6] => 5.44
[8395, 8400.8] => 5.41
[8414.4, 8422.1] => 5.38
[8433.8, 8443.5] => 5.13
